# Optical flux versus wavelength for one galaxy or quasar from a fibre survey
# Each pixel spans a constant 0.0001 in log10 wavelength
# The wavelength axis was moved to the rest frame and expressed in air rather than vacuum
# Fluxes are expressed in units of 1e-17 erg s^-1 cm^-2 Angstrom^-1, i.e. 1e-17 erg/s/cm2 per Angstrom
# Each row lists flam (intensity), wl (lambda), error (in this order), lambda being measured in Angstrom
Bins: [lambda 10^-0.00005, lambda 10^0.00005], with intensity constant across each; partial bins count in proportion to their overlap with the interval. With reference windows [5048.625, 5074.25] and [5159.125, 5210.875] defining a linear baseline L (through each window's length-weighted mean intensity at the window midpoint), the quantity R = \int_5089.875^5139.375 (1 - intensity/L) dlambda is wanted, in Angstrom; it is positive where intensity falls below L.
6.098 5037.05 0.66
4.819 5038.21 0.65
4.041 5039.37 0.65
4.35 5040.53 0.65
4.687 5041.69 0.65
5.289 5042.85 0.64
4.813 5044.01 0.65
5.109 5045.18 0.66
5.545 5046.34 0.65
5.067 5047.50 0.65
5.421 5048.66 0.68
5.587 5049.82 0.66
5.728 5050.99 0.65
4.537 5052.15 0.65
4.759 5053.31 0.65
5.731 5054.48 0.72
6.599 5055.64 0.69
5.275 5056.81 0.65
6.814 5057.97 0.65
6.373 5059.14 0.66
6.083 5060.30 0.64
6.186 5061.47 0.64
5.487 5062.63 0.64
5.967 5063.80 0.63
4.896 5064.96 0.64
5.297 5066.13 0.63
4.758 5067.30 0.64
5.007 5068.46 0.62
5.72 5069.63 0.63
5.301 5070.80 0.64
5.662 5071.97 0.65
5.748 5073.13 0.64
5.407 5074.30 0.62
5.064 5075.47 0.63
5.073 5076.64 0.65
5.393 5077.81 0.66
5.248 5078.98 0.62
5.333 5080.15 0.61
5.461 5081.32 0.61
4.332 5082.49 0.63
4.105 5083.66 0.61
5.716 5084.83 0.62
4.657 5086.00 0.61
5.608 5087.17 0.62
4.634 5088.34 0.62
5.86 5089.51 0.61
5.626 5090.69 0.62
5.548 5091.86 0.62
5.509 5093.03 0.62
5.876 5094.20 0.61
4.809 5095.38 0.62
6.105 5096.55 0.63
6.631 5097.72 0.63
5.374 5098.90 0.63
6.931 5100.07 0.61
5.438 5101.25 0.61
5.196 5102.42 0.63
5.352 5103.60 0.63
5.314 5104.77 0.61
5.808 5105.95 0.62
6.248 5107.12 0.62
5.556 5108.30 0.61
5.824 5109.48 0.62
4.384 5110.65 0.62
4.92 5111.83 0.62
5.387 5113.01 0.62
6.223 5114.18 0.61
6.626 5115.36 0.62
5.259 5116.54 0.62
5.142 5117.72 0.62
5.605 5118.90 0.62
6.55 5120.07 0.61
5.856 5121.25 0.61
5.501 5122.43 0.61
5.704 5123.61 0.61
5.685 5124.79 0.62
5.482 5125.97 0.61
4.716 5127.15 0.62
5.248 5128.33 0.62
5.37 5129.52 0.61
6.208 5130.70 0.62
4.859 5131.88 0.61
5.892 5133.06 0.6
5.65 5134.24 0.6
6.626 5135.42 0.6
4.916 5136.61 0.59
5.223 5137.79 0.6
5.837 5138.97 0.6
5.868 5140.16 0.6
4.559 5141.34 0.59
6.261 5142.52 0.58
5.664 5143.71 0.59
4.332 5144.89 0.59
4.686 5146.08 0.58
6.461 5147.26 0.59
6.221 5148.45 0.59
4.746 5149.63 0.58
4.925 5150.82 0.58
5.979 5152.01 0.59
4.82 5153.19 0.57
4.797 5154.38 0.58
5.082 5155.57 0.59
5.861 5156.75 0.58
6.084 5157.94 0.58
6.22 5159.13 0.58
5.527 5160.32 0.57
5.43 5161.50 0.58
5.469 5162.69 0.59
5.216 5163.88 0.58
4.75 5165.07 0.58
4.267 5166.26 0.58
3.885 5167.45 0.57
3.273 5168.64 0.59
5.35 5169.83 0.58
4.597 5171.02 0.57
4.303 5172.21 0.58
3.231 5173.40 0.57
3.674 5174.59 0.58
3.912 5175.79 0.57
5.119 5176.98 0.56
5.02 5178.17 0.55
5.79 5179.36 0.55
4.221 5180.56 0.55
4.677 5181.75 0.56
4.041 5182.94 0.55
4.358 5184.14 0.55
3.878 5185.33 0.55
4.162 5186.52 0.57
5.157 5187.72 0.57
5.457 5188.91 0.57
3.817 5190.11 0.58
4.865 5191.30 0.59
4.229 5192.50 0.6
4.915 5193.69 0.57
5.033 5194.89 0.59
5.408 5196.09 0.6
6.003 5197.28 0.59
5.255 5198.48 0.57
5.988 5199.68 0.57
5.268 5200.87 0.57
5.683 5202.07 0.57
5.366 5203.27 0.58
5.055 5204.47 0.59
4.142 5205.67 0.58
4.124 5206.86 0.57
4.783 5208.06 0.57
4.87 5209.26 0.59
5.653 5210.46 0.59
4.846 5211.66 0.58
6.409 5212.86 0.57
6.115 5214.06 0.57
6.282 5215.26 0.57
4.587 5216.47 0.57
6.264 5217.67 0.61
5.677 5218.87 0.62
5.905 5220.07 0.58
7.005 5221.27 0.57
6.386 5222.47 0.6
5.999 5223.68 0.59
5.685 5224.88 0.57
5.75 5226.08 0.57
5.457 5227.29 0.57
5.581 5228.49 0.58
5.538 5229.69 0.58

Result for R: -3.6 Angstrom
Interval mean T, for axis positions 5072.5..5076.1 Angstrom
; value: 5.41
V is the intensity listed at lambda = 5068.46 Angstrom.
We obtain 5.007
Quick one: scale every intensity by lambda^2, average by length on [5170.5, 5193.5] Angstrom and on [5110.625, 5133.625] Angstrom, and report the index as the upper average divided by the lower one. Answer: 0.82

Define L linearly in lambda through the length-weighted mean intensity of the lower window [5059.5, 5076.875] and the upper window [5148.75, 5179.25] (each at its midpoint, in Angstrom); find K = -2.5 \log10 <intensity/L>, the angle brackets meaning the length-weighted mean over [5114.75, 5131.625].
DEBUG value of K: -0.10 mag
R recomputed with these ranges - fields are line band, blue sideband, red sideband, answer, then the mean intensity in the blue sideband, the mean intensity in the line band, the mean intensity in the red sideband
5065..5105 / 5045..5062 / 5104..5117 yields 1.8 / 5.67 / 5.38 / 5.6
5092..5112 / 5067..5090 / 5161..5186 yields -2.3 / 5.21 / 5.62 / 4.49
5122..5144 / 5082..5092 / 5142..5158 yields -0.9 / 5.11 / 5.54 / 5.4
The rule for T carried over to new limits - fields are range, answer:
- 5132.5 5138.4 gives 5.66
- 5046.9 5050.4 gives 5.37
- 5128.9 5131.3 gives 5.77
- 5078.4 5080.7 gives 5.29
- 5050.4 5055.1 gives 5.2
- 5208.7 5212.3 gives 5.14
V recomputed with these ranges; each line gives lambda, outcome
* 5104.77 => 5.314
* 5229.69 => 5.538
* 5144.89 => 4.332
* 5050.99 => 5.728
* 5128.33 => 5.248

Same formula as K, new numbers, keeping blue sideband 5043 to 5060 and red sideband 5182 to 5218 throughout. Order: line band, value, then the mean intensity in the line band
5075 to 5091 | 0.059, 5.14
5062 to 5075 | 0.017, 5.39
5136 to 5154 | -0.026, 5.36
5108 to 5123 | -0.056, 5.61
